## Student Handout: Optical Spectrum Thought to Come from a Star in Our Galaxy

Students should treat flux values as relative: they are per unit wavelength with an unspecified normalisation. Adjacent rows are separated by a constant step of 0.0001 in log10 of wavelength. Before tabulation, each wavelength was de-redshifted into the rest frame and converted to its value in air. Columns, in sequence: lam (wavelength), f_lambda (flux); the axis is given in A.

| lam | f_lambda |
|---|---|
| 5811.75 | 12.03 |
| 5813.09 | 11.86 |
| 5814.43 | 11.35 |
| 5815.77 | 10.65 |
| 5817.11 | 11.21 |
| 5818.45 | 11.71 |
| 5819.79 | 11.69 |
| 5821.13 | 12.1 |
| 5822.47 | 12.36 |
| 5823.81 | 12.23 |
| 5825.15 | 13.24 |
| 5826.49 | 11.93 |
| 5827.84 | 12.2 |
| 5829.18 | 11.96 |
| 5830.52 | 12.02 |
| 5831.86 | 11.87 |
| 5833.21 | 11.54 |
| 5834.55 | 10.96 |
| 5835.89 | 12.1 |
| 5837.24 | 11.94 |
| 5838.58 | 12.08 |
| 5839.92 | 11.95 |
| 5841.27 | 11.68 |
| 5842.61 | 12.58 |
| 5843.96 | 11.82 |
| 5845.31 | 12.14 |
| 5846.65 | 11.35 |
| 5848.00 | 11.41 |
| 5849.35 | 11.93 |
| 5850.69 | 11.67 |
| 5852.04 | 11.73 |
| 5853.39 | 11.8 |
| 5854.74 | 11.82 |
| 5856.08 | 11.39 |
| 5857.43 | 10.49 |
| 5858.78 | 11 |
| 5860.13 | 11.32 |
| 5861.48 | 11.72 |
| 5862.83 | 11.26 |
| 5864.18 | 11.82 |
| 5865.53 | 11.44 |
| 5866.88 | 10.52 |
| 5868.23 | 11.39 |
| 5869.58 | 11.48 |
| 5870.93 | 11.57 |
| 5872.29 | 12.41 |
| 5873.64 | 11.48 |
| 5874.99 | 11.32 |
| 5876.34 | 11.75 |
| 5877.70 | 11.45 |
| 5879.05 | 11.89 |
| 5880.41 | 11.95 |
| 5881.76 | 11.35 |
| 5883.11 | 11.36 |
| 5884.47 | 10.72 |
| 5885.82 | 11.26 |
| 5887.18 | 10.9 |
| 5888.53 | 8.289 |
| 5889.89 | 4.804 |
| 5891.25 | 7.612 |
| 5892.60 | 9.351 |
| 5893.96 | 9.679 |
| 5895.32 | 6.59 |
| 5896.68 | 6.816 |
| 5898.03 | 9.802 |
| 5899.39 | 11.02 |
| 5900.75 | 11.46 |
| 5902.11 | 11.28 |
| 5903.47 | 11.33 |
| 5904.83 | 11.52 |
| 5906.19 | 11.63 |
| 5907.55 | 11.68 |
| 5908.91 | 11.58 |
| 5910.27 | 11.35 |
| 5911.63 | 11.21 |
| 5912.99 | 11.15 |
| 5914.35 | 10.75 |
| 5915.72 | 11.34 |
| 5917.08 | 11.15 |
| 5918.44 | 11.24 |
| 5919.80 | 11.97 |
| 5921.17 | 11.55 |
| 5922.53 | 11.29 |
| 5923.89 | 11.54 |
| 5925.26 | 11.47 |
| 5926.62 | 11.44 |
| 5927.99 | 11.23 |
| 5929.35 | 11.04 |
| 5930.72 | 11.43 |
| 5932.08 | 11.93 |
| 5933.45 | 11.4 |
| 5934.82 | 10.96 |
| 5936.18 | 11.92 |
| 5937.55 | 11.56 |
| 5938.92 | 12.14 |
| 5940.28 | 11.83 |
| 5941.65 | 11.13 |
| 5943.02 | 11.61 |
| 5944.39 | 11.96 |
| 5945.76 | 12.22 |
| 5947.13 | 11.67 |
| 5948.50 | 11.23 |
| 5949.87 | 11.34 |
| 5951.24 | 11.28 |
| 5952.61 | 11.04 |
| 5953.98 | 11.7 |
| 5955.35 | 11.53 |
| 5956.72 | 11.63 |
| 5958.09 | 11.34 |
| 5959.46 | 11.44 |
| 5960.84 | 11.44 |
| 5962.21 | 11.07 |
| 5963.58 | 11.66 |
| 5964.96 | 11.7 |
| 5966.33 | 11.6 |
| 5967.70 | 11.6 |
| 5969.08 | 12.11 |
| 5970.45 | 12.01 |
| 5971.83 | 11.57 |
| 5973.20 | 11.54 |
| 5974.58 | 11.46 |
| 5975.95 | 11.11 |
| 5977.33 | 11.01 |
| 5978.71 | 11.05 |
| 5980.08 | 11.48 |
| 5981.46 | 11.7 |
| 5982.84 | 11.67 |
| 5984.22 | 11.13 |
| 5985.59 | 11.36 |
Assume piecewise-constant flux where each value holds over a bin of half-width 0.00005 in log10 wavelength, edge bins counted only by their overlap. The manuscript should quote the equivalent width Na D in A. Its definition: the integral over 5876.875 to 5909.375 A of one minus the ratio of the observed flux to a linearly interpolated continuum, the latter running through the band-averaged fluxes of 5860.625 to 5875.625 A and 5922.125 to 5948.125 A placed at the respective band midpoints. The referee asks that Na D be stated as 3.67 A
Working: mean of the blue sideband 11.5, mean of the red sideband 11.6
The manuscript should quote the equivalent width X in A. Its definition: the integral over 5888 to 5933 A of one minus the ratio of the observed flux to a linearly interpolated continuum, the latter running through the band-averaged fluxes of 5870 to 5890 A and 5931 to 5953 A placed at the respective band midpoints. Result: 3.0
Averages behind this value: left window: 11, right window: 11.6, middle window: 10.5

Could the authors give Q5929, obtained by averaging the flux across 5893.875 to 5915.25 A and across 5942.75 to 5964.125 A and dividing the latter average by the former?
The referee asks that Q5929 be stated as 1.1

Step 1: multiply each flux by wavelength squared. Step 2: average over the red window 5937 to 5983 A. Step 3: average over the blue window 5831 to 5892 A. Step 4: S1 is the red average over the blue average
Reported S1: 1.06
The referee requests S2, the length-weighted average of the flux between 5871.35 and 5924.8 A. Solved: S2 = 10.7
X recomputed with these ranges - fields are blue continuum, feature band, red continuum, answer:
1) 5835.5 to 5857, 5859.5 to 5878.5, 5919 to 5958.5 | 0.4 A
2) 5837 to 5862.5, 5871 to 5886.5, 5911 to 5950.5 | 0.1 A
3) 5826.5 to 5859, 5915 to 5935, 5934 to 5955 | 0.3 A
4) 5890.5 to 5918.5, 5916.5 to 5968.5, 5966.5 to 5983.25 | -2.3 A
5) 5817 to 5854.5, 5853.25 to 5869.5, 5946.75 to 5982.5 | 0.7 A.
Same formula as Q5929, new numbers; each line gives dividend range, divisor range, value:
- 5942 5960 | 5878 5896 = 1.19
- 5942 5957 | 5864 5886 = 1.01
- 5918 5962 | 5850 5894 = 1.05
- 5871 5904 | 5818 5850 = 0.86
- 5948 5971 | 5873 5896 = 1.14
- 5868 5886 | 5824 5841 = 0.96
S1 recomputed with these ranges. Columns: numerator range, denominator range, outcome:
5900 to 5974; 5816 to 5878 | 1.01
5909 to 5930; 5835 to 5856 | 0.98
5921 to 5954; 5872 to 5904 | 1.15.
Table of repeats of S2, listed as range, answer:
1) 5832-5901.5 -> 11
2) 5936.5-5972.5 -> 11.6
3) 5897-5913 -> 11.2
